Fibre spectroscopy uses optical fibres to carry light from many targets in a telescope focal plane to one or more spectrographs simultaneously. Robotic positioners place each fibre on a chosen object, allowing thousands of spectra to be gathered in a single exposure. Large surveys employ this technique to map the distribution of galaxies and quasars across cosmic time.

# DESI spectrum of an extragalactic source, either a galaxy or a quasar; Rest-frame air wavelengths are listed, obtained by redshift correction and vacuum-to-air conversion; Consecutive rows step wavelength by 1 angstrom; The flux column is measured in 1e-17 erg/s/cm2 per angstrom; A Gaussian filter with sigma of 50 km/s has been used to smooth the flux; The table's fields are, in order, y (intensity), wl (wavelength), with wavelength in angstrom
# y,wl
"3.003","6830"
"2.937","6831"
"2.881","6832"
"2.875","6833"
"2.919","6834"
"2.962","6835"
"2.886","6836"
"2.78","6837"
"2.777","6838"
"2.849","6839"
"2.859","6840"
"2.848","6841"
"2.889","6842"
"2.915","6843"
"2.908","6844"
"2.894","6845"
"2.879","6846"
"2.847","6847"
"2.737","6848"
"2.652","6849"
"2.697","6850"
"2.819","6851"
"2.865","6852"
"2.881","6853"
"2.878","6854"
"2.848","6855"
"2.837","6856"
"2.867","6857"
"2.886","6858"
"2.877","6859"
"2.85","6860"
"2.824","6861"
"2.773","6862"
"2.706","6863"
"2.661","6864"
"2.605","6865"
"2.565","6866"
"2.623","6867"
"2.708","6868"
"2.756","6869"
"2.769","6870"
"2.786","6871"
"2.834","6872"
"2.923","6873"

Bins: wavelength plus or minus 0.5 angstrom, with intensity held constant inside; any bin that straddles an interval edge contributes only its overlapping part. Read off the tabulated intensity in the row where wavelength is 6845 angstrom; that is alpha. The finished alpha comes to 2.894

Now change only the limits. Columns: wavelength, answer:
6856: 2.837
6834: 2.919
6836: 2.886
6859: 2.877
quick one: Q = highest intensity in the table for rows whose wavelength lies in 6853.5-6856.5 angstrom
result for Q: 2.878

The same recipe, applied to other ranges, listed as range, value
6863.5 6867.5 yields 2.661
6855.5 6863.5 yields 2.886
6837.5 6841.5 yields 2.859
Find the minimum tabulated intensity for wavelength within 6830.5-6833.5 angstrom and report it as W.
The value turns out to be 2.875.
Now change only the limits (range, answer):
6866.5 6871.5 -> 2.623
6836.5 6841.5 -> 2.777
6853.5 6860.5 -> 2.837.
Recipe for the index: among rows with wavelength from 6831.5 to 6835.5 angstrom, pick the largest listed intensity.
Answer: 2.962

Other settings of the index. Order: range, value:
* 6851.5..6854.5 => 2.881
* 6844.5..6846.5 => 2.894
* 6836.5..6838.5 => 2.78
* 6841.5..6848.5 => 2.915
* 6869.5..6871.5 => 2.786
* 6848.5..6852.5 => 2.865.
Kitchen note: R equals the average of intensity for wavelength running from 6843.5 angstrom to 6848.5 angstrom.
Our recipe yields 2.85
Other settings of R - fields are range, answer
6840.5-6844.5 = 2.89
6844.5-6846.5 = 2.89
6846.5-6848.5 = 2.79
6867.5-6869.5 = 2.73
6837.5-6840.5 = 2.83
